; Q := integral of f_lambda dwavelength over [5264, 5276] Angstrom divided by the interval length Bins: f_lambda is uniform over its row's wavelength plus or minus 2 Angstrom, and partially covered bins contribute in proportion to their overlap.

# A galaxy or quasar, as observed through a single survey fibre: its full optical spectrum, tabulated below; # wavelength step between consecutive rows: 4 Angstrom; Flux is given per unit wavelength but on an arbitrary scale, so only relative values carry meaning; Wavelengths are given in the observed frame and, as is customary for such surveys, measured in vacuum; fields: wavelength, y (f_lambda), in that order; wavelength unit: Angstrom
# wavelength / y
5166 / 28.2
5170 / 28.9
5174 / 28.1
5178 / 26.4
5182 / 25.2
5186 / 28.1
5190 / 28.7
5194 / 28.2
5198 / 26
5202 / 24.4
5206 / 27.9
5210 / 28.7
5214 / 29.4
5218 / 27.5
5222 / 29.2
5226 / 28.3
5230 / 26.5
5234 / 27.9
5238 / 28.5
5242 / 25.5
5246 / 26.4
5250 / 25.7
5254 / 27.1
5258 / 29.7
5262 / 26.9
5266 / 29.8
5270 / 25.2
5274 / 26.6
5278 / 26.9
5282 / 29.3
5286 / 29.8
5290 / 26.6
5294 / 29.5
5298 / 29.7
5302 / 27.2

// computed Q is 27.2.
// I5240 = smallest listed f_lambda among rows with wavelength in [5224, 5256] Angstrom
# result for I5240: 25.5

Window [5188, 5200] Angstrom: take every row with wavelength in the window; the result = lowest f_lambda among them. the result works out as 26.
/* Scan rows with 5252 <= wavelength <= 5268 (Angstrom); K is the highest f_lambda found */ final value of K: 29.8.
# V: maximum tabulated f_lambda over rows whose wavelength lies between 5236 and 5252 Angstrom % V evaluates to 28.5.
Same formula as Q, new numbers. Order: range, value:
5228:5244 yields 27.1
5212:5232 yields 28.2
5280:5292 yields 28.6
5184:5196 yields 28.3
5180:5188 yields 26.6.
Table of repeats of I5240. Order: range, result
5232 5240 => 27.9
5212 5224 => 27.5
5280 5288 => 29.3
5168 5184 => 25.2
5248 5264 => 25.7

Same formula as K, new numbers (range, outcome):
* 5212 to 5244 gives 29.4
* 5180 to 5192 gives 28.7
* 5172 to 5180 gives 28.1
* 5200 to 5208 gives 27.9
